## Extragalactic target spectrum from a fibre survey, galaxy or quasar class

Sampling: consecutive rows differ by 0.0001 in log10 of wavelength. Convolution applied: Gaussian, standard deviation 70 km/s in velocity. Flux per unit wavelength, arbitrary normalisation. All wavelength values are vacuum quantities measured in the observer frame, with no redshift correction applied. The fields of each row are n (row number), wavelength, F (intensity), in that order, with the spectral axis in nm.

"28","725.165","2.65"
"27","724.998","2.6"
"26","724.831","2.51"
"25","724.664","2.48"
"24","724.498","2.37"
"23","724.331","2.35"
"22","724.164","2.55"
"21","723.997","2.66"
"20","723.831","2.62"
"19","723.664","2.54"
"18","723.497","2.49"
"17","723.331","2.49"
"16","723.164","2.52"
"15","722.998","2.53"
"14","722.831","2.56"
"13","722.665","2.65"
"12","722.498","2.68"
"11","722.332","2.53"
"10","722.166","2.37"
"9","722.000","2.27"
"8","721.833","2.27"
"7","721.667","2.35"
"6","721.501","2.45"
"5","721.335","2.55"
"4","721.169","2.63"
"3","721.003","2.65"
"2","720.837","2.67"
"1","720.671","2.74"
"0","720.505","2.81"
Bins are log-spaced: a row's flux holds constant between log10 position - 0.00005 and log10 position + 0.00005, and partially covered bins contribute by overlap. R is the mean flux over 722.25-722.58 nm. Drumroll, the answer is 2.61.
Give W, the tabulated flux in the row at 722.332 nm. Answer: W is 2.53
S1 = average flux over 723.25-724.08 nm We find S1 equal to 2.56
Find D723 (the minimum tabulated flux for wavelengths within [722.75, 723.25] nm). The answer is 2.52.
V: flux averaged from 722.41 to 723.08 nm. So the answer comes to 2.6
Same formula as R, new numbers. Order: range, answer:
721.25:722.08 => 2.38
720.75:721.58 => 2.59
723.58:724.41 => 2.54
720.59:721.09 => 2.69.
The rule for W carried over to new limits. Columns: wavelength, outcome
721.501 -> 2.45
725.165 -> 2.65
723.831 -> 2.62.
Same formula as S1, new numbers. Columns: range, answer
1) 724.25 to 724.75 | 2.4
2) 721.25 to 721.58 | 2.5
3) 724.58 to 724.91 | 2.5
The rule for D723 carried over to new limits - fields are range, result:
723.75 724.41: 2.35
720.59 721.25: 2.63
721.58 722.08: 2.27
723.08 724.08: 2.49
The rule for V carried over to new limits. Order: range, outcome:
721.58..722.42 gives 2.36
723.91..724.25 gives 2.6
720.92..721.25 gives 2.64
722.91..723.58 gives 2.51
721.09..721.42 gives 2.59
